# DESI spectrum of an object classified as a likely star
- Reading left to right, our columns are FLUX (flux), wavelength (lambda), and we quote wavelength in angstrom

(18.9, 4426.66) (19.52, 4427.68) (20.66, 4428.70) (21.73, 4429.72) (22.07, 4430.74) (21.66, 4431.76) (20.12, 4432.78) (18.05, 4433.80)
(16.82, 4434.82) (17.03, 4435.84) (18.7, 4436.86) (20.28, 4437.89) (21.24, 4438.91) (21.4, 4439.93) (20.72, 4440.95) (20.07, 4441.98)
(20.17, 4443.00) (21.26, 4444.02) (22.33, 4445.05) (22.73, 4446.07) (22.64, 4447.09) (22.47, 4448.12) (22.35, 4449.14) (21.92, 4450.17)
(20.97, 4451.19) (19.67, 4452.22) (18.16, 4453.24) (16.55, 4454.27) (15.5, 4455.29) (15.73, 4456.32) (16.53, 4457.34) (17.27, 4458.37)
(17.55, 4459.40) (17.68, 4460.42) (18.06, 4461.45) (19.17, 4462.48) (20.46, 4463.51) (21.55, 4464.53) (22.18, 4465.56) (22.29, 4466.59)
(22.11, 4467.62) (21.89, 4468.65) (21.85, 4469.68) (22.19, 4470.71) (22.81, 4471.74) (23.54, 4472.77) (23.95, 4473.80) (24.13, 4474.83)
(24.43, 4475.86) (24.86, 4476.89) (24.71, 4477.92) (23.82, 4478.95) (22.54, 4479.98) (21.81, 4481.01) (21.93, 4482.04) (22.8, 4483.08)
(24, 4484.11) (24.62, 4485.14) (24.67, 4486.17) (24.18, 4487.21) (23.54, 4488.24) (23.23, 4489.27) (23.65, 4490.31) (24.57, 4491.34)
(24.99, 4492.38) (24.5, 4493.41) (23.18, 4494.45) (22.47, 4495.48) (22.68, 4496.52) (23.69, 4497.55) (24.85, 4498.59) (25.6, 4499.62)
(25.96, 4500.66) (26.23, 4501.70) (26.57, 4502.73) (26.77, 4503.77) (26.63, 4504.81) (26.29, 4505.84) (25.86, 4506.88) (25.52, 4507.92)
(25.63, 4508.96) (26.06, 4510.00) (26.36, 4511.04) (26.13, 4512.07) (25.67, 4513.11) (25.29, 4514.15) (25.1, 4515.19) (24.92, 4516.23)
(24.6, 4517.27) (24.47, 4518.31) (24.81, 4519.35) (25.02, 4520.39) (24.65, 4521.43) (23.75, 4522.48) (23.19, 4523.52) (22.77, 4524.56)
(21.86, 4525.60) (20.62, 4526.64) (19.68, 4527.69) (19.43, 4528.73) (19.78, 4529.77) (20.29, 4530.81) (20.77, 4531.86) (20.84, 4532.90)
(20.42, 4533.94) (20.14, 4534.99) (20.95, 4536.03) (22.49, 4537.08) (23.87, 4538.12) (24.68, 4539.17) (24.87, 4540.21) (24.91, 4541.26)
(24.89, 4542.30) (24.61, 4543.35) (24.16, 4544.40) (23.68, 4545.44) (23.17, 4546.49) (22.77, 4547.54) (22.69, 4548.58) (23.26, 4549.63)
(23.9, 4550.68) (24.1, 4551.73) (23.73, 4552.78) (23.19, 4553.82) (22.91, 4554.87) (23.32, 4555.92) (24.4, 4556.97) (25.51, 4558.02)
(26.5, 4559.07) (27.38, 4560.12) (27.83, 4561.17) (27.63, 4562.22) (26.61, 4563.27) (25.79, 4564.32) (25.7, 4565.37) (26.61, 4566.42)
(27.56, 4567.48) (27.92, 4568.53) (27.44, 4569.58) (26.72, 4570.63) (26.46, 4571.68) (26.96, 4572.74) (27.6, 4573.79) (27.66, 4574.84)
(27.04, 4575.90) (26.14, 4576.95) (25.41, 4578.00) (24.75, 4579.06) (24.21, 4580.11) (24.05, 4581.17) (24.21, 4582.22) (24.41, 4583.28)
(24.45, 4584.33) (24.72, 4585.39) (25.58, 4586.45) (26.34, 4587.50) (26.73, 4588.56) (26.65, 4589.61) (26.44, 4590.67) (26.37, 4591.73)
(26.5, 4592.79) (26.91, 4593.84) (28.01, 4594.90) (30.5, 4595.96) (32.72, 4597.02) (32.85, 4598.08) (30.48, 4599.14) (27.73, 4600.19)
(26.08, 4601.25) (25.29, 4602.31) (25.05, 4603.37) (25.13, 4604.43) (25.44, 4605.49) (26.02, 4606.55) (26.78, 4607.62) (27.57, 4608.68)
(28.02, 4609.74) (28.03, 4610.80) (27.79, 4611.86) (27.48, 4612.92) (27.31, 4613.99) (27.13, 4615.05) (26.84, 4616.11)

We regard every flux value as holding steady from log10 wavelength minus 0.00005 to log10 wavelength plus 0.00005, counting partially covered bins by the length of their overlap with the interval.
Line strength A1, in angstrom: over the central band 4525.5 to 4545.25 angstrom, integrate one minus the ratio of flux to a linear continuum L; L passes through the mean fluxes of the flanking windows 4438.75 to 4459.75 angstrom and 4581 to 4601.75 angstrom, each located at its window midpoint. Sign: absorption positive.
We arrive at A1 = 1.8 angstrom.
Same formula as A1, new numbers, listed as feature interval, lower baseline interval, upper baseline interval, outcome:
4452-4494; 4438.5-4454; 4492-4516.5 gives 2.5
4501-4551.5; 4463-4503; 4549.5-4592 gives 1.7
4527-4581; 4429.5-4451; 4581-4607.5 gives 1.9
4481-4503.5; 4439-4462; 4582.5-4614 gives -2.5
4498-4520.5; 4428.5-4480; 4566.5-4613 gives -2.4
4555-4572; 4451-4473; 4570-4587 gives -1.0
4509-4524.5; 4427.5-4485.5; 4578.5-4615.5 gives -1.0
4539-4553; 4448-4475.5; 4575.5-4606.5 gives 0.2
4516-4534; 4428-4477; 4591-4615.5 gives 1.2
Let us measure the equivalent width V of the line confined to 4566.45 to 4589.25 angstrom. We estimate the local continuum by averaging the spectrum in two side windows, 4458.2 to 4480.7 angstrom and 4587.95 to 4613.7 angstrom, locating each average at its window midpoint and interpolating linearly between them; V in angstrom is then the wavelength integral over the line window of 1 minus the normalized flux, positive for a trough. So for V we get 0.4 angstrom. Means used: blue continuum 21.8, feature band 26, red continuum 27.5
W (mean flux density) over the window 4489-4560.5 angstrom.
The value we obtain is 23.9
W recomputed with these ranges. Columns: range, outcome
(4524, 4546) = 22.2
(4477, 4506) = 24.3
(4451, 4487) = 21.2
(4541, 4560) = 24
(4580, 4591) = 25.3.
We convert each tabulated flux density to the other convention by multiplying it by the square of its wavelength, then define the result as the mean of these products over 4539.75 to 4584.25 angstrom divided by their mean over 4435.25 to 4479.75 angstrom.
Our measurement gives 1.27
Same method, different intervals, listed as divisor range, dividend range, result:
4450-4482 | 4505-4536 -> 1.15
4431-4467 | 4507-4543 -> 1.22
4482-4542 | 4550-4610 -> 1.14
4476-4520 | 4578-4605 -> 1.12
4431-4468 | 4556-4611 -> 1.43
